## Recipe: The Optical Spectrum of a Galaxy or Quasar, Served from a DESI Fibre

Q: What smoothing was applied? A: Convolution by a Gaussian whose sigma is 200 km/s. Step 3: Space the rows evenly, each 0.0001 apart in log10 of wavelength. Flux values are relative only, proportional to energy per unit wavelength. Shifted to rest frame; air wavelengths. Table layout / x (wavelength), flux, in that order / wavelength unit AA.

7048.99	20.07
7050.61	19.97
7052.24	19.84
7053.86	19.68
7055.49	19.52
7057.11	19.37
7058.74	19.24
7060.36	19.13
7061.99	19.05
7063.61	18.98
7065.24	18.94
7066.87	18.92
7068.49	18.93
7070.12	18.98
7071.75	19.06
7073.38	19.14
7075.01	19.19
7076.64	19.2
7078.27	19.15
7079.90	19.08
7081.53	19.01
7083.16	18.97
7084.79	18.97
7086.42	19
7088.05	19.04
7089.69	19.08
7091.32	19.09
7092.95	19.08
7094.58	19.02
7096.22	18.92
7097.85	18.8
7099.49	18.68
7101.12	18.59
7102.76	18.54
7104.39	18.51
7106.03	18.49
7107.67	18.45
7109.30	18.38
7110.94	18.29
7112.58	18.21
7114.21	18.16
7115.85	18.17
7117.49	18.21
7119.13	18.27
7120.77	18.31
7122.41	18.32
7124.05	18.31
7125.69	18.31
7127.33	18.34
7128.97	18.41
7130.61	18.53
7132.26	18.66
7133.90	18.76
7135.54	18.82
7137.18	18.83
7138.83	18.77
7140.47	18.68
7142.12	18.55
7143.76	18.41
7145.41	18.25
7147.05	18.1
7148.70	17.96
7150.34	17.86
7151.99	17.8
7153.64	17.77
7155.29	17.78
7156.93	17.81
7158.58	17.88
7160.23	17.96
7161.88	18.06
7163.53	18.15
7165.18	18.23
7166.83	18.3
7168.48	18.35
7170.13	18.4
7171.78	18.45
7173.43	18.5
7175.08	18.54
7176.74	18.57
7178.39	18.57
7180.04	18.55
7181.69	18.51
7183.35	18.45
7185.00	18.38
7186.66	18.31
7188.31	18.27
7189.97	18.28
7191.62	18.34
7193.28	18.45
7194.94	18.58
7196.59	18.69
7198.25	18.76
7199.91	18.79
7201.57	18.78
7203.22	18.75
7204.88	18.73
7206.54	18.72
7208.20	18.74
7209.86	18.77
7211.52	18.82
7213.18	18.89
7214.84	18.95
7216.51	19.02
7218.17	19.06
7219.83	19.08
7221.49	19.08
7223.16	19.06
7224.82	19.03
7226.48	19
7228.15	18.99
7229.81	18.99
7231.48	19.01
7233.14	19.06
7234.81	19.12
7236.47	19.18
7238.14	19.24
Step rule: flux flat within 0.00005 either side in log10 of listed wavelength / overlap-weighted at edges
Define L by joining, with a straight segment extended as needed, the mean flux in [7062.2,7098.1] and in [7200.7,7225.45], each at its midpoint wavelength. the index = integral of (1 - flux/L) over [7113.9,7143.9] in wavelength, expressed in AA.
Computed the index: 0.8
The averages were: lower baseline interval 19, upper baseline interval 18.9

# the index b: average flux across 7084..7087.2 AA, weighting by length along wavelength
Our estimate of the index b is 19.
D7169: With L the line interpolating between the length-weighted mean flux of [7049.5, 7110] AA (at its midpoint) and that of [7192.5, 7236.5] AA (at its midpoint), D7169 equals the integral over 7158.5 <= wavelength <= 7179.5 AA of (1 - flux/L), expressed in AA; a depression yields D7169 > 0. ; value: 0.7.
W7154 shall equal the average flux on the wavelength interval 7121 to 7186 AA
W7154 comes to 18.3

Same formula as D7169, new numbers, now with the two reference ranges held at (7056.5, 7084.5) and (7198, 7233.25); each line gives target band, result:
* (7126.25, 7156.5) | 1.0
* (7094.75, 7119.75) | 0.8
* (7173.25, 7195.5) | 0.6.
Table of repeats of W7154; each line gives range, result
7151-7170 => 18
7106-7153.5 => 18.4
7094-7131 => 18.4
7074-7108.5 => 18.9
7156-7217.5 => 18.5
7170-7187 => 18.5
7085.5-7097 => 19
